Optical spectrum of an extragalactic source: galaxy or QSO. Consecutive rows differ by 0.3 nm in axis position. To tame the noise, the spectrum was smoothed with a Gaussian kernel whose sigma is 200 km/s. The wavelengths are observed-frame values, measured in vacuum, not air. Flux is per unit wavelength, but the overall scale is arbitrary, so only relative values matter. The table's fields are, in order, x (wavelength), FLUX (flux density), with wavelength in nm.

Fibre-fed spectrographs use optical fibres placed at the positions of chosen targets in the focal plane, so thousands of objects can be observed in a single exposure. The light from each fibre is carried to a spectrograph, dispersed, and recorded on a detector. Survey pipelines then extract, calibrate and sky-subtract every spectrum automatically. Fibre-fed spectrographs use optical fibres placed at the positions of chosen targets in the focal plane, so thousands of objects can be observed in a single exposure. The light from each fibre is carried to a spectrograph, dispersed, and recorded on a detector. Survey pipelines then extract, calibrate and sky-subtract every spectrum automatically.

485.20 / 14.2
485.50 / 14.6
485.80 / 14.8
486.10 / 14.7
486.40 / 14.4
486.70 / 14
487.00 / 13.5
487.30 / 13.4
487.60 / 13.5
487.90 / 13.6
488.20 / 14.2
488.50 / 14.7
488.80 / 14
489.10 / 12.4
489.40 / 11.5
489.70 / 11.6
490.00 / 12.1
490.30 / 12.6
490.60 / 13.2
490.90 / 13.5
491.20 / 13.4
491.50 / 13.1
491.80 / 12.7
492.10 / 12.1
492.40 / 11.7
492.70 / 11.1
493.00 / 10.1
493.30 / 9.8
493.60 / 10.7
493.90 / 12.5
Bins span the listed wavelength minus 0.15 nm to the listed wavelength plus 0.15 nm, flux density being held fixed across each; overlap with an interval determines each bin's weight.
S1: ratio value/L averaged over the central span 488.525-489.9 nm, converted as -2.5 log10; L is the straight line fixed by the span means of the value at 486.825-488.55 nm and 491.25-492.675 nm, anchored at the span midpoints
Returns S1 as 0.06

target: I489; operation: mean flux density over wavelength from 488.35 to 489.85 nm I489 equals 12.8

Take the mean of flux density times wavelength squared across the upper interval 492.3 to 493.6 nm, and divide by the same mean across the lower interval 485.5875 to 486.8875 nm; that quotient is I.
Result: 0.76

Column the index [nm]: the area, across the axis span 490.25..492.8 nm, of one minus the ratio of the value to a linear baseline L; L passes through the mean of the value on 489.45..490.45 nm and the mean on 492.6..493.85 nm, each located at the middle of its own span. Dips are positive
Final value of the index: -0.29 nm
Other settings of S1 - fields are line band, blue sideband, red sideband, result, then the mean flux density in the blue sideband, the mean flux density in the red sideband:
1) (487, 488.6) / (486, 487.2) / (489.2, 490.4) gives -0.044 mag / 14.1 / 11.9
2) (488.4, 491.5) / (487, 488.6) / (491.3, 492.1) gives 0.030 mag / 13.8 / 12.8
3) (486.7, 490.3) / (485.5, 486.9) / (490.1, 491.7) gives 0.053 mag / 14.5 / 13.1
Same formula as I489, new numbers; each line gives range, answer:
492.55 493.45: 10.3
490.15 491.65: 13.2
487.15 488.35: 13.7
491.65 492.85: 11.9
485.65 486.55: 14.6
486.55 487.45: 13.6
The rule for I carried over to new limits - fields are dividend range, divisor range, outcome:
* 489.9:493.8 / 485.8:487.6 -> 0.87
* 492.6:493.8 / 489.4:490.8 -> 0.86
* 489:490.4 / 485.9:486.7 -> 0.84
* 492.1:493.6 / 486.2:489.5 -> 0.81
